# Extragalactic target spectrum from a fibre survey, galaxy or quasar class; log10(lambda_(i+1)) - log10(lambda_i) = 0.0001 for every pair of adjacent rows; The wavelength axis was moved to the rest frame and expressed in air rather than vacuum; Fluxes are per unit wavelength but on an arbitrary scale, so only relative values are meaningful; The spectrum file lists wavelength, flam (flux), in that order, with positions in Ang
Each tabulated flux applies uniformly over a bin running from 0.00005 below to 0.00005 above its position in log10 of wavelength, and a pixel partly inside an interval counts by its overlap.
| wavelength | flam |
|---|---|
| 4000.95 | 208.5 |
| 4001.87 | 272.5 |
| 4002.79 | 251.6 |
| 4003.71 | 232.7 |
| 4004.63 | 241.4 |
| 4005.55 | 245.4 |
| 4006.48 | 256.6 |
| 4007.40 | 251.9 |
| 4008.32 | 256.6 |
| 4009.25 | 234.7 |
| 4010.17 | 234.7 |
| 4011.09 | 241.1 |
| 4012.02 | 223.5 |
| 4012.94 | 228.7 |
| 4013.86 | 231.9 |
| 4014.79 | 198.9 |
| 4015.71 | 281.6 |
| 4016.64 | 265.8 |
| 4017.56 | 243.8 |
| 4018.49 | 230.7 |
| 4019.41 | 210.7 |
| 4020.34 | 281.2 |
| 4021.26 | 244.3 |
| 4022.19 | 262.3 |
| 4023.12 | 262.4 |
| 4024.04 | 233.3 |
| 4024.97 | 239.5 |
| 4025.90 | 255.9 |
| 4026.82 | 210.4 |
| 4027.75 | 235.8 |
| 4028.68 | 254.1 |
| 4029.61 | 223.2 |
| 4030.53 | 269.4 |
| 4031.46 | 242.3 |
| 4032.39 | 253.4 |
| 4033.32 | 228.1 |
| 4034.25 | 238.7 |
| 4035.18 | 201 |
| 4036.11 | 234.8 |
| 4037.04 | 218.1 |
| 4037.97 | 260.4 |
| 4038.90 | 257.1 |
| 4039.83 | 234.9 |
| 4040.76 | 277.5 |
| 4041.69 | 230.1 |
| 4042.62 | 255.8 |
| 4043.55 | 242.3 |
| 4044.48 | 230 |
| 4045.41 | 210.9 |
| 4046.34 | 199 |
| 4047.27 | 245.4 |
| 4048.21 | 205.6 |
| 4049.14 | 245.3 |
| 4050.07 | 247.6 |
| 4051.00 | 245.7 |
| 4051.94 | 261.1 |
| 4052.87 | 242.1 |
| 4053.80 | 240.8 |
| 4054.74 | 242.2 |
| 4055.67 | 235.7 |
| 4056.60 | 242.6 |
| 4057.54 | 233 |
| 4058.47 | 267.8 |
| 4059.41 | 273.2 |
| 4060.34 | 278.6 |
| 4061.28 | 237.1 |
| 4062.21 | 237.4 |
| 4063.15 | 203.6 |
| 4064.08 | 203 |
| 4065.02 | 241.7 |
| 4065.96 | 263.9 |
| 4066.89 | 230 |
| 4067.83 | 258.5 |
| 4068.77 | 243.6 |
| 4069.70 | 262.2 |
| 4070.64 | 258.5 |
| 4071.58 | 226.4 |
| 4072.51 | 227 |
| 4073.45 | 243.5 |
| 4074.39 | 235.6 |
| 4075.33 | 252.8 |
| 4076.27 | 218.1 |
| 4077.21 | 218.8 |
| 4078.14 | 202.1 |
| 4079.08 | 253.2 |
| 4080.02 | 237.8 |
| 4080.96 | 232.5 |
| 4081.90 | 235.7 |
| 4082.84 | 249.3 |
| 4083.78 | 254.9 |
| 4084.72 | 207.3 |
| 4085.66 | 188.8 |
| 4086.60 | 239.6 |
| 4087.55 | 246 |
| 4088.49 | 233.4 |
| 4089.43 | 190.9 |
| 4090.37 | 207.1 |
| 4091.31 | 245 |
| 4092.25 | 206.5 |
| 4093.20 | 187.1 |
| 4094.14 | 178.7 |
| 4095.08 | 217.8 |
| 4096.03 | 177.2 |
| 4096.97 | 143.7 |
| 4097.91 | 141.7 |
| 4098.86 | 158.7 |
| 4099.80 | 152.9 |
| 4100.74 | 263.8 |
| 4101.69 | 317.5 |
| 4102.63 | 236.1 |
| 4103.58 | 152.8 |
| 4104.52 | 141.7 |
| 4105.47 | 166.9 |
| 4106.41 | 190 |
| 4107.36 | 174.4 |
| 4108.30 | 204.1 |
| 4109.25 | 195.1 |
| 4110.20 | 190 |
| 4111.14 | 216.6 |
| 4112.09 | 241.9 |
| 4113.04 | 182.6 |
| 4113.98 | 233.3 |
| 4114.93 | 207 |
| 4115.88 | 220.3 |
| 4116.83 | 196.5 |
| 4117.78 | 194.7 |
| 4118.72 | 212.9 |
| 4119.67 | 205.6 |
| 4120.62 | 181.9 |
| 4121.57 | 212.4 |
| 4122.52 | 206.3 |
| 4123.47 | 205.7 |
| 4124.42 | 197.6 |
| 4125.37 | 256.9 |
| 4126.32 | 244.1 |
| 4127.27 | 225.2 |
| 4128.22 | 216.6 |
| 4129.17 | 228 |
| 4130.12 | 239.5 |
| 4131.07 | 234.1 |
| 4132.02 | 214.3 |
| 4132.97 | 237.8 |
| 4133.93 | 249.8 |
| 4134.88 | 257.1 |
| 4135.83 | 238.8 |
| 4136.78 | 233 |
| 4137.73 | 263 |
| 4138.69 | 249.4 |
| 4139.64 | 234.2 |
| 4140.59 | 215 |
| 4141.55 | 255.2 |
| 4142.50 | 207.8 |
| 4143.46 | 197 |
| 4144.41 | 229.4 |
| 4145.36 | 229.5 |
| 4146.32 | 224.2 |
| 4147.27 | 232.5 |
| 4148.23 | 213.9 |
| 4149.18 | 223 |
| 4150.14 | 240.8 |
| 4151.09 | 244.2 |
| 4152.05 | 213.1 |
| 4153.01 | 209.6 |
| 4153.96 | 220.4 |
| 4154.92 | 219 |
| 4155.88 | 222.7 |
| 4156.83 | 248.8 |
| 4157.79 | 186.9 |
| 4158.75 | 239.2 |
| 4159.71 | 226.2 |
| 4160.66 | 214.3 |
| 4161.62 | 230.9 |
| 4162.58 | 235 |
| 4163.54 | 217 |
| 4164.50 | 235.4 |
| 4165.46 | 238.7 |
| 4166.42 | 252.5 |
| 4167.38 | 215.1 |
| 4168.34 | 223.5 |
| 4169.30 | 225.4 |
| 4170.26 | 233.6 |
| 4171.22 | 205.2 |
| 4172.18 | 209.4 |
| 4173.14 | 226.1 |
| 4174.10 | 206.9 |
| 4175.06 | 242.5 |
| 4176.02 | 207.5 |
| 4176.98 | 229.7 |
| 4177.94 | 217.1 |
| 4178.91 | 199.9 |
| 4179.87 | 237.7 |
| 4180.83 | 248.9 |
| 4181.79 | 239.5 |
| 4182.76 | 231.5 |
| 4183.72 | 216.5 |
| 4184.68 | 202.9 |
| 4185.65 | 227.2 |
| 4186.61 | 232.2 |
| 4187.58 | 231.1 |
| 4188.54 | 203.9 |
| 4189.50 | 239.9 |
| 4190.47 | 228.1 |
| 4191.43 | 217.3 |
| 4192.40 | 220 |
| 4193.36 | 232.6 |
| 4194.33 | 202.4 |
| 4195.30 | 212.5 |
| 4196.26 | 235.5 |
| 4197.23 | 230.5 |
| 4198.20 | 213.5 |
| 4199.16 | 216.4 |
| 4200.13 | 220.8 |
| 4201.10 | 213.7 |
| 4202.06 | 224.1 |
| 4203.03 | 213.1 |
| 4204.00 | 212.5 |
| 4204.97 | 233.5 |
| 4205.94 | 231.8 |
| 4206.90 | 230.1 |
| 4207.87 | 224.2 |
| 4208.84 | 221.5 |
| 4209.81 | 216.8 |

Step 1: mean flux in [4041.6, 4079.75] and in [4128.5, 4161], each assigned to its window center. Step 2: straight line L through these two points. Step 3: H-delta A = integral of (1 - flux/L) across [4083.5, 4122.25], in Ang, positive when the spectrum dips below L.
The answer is 5.2 Ang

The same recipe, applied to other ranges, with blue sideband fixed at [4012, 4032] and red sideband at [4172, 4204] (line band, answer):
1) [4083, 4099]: 2.1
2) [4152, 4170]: 0.0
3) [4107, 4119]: 1.3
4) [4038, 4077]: -0.5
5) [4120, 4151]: 0.1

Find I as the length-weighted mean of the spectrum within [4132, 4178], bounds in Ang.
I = 228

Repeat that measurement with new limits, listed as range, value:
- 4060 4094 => 231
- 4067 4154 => 219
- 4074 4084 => 235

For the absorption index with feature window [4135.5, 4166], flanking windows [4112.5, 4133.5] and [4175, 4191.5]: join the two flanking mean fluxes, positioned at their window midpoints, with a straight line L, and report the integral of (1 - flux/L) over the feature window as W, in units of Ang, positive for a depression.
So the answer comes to -1.04 Ang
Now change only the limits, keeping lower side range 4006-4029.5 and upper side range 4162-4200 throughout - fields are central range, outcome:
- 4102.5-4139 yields 2.7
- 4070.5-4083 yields 0.1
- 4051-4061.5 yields -0.5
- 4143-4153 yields 0.2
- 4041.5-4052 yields 0.2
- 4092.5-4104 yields 1.9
